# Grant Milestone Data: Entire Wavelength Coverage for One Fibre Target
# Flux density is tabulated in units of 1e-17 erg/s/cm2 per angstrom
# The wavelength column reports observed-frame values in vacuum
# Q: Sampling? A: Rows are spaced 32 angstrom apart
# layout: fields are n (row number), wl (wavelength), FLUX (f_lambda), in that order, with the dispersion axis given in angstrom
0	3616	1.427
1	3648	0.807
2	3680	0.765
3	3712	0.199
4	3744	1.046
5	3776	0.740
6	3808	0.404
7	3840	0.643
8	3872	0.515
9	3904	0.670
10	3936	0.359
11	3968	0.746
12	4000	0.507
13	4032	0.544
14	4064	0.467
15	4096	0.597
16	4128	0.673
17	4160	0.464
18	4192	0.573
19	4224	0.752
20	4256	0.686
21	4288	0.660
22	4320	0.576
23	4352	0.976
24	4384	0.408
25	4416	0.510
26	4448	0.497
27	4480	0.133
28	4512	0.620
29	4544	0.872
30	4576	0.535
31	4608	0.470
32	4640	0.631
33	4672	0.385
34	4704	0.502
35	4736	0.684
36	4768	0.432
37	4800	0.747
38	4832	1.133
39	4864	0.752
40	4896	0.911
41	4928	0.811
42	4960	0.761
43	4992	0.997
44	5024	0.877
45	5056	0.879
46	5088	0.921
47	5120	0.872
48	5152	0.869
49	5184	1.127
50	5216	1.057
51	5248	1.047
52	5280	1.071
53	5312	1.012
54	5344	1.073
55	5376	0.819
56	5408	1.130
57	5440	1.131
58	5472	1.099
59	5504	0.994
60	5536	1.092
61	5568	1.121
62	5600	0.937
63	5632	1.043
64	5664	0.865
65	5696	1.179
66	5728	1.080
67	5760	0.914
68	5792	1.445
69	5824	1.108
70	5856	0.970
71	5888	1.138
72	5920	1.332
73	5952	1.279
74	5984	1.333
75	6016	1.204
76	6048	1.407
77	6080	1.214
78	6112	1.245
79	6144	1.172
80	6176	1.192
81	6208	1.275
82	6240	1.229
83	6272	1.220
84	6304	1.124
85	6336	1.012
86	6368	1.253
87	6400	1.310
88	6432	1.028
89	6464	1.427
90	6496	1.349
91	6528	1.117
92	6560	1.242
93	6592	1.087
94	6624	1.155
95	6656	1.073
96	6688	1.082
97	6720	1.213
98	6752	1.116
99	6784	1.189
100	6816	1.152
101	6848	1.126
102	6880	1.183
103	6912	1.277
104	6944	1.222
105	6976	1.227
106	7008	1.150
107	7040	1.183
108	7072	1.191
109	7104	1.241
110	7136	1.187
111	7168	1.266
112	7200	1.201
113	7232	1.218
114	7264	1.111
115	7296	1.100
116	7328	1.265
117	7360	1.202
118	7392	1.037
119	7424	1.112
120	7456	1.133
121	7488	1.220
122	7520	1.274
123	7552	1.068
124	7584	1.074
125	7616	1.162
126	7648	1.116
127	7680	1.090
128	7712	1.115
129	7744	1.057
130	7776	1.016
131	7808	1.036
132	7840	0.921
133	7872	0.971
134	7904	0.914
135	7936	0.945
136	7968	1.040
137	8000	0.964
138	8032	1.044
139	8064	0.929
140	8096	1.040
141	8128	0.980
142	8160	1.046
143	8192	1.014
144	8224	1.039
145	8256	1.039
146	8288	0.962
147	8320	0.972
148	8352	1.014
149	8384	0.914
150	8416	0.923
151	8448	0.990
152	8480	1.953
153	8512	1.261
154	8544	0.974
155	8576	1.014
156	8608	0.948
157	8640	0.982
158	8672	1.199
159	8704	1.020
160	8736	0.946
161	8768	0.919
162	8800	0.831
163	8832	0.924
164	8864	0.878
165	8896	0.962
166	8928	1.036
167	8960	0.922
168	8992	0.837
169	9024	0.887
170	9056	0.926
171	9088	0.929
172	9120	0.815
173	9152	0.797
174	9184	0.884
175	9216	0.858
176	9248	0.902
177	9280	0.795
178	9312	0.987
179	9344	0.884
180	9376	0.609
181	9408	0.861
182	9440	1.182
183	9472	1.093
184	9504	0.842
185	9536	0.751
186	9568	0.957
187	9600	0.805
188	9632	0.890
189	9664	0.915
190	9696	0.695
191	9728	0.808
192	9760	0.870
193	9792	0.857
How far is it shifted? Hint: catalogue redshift 0.29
